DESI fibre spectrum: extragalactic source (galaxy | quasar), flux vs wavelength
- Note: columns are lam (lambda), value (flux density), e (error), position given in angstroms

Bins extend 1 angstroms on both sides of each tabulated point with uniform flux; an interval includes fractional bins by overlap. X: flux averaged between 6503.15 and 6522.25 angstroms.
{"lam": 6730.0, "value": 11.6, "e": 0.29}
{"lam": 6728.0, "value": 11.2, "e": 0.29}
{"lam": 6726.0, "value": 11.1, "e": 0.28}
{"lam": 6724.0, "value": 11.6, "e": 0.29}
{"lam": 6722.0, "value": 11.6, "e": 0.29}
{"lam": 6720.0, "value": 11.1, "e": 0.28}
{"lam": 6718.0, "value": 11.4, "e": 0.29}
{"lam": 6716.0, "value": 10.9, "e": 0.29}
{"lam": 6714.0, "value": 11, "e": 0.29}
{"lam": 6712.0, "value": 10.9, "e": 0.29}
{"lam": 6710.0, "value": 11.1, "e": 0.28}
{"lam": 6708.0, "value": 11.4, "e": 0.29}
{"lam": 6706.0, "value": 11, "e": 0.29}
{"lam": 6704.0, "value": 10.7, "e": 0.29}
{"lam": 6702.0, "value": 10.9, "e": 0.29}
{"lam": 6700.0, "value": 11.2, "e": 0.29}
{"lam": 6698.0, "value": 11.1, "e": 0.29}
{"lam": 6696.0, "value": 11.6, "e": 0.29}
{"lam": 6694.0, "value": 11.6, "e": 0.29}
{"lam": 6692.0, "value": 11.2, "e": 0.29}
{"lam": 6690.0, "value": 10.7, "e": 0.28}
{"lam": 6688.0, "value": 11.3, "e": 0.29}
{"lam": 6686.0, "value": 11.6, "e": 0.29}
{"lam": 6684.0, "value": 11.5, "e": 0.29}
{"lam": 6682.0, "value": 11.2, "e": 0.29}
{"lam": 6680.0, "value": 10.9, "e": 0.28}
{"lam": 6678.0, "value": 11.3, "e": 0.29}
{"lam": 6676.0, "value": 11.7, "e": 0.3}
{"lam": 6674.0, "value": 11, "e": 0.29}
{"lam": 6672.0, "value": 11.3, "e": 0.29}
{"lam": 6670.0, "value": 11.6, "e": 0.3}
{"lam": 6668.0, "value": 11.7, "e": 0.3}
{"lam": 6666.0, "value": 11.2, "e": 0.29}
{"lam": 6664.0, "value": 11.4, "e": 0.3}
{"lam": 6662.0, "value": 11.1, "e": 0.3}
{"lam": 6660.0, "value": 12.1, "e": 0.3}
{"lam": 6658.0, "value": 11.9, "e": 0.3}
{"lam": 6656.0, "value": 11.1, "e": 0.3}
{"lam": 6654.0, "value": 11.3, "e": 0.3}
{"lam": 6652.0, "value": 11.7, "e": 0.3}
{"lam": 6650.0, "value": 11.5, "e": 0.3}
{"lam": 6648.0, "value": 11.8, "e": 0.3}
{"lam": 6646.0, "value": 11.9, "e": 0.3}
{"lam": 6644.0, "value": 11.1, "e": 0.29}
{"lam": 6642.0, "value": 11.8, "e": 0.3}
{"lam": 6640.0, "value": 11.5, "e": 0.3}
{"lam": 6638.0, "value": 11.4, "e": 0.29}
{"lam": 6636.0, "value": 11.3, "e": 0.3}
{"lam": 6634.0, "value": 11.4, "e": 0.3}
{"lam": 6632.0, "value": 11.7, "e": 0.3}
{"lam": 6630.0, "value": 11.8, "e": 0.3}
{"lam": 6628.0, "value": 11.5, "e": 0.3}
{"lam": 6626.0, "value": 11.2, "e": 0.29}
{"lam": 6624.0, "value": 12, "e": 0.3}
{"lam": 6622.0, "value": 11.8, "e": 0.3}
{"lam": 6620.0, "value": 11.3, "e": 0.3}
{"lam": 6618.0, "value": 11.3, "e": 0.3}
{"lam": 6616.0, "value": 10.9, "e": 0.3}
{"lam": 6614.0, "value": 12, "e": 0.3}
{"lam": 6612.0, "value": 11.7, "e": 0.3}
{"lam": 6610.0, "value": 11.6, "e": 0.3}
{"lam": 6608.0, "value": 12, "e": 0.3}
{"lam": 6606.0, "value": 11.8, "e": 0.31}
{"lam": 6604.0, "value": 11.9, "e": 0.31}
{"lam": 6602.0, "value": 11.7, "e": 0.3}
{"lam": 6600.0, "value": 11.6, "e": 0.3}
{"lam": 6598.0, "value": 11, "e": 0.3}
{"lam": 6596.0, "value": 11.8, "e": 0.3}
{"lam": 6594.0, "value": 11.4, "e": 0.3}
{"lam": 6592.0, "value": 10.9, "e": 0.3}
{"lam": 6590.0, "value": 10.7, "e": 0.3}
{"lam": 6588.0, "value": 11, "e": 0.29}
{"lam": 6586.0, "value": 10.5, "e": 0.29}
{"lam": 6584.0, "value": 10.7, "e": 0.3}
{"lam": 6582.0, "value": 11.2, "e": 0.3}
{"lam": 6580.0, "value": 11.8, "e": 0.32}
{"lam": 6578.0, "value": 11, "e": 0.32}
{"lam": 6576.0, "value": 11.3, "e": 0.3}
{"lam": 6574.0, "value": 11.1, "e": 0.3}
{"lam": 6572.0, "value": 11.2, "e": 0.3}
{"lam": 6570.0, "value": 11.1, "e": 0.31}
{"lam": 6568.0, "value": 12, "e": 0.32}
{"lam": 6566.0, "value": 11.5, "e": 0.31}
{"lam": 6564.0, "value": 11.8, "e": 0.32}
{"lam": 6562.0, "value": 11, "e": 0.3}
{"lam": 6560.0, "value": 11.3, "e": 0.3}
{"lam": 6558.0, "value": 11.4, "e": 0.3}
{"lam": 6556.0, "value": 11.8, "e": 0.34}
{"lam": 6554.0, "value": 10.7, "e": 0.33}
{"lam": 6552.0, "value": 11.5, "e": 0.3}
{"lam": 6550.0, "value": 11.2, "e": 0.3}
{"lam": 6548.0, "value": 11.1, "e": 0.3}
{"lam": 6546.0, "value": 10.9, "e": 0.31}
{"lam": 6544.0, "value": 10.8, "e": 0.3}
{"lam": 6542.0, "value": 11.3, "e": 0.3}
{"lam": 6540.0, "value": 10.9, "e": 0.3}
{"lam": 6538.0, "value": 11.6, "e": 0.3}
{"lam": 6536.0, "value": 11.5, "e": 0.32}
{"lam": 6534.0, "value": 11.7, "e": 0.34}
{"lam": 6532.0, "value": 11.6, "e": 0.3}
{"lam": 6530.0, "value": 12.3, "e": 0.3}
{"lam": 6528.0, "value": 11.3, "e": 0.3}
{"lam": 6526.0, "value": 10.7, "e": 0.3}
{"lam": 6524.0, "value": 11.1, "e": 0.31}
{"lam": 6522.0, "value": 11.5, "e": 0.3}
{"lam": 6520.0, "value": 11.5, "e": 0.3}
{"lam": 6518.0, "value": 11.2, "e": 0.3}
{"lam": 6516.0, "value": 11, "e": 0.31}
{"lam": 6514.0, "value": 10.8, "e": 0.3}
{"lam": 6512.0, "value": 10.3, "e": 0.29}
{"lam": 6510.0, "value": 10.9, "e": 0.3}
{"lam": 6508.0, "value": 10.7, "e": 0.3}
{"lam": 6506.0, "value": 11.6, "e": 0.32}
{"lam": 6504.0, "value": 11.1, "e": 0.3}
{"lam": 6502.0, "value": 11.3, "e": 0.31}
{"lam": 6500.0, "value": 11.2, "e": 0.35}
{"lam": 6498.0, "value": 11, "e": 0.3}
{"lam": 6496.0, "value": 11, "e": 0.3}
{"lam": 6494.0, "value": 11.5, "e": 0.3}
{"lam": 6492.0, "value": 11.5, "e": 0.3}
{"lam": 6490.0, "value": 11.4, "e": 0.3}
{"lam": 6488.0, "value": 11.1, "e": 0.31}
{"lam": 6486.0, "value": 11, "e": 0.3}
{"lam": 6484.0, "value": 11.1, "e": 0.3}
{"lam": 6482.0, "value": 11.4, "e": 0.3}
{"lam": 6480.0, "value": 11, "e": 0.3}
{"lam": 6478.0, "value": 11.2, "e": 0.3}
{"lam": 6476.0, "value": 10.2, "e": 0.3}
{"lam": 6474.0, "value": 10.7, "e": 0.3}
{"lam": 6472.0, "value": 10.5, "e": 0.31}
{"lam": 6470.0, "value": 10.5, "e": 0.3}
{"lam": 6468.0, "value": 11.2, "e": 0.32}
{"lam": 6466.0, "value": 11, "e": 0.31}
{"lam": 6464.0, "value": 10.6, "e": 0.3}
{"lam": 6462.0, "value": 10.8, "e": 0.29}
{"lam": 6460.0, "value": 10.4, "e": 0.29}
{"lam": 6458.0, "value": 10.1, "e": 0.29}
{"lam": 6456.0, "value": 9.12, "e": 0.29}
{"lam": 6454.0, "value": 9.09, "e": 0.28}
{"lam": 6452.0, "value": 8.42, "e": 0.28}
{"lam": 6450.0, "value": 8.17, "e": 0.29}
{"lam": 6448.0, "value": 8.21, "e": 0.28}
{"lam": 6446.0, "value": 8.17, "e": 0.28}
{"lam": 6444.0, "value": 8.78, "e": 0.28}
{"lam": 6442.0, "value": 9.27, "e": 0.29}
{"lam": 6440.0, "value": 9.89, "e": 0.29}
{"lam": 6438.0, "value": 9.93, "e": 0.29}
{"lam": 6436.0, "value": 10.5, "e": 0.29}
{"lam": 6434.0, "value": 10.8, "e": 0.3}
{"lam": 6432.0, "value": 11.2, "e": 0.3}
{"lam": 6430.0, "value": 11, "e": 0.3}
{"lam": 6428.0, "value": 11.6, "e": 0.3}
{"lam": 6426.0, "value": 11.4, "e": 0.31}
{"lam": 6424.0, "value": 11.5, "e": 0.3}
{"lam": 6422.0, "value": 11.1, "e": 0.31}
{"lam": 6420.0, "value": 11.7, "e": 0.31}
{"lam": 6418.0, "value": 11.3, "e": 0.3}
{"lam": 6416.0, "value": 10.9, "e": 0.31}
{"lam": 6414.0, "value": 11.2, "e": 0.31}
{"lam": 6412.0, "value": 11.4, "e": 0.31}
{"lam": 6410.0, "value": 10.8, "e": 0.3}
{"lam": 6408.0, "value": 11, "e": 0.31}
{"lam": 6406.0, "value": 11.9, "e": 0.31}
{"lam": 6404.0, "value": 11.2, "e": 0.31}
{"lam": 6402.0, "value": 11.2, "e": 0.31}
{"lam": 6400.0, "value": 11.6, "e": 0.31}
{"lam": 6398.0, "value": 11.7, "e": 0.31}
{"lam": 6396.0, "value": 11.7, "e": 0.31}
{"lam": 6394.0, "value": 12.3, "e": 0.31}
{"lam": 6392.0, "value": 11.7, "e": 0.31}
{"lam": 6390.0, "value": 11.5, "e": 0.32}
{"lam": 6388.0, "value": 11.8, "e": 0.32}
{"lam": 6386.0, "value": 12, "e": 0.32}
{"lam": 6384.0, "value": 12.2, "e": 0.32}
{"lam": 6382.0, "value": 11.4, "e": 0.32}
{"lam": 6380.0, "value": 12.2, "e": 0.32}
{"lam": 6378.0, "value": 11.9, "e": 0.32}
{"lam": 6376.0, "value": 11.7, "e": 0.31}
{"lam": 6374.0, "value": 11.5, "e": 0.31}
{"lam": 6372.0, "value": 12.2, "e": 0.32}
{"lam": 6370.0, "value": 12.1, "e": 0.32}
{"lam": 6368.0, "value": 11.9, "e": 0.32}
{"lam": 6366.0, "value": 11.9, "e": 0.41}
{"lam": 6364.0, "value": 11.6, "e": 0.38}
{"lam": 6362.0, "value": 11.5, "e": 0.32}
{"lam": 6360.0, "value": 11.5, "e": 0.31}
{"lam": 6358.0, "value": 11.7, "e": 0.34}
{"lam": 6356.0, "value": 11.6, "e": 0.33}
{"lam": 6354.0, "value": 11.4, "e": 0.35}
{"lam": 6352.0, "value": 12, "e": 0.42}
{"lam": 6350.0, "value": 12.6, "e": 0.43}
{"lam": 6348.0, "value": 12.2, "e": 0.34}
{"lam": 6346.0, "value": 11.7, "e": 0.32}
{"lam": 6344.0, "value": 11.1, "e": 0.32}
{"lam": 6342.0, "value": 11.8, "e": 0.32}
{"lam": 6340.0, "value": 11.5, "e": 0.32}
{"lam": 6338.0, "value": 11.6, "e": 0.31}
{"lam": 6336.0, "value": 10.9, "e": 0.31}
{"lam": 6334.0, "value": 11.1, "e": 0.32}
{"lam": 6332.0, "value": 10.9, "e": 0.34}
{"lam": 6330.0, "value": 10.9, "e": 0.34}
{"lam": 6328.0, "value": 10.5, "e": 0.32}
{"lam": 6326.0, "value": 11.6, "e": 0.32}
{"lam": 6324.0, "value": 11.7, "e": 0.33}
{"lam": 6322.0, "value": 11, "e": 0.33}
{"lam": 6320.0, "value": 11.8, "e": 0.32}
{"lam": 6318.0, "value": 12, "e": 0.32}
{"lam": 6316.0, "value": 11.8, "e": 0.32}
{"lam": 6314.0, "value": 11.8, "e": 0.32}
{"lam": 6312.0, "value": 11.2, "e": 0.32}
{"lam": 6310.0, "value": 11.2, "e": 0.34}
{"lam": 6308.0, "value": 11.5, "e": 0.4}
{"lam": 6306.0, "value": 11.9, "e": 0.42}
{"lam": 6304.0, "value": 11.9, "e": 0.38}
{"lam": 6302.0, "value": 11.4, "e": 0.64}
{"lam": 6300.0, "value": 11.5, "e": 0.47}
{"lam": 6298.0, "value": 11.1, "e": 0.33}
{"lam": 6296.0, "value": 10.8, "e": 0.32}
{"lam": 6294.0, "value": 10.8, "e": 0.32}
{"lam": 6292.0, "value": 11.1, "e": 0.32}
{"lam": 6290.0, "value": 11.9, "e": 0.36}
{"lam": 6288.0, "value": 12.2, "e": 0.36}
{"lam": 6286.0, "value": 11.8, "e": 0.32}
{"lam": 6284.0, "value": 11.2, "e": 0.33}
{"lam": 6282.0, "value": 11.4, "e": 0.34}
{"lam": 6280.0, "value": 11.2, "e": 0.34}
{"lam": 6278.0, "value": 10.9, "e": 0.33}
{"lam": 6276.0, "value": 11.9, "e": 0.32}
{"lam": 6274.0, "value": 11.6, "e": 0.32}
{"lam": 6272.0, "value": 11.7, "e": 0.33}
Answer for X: 11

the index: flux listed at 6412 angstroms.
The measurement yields 11.4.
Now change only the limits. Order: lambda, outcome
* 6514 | 10.8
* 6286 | 11.8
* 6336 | 10.9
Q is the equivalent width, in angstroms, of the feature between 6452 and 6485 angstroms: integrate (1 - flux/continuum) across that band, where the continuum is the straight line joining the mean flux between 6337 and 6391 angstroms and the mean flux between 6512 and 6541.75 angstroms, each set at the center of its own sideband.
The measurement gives 2.8 angstroms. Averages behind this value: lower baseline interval 11.8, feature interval 10.5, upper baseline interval 11.3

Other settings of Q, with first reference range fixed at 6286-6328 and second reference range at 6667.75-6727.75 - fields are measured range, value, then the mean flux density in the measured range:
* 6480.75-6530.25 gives 0.9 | 11.2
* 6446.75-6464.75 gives 3.1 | 9.4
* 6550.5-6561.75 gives 0.0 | 11.3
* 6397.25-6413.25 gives 0.1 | 11.3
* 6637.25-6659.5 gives -0.6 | 11.6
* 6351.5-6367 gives -0.2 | 11.6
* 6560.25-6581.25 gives -0.1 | 11.4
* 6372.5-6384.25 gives -0.4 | 11.8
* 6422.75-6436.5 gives 0.3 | 11.2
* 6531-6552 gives 0.1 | 11.3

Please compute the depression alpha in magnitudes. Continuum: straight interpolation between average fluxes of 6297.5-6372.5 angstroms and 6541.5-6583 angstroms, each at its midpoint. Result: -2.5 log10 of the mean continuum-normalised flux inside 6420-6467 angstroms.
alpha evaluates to 0.14 mag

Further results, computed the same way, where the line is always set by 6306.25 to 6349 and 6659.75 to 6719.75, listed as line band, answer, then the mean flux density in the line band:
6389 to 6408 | -0.02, 11.6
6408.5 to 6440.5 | 0.03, 11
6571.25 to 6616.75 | -0.01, 11.3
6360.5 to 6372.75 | -0.04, 11.8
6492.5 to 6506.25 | 0.01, 11.2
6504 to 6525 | 0.03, 11.1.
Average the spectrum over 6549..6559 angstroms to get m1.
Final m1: 11.3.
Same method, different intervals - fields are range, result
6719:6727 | 11.3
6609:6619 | 11.5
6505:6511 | 11.1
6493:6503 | 11.2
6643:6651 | 11.6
